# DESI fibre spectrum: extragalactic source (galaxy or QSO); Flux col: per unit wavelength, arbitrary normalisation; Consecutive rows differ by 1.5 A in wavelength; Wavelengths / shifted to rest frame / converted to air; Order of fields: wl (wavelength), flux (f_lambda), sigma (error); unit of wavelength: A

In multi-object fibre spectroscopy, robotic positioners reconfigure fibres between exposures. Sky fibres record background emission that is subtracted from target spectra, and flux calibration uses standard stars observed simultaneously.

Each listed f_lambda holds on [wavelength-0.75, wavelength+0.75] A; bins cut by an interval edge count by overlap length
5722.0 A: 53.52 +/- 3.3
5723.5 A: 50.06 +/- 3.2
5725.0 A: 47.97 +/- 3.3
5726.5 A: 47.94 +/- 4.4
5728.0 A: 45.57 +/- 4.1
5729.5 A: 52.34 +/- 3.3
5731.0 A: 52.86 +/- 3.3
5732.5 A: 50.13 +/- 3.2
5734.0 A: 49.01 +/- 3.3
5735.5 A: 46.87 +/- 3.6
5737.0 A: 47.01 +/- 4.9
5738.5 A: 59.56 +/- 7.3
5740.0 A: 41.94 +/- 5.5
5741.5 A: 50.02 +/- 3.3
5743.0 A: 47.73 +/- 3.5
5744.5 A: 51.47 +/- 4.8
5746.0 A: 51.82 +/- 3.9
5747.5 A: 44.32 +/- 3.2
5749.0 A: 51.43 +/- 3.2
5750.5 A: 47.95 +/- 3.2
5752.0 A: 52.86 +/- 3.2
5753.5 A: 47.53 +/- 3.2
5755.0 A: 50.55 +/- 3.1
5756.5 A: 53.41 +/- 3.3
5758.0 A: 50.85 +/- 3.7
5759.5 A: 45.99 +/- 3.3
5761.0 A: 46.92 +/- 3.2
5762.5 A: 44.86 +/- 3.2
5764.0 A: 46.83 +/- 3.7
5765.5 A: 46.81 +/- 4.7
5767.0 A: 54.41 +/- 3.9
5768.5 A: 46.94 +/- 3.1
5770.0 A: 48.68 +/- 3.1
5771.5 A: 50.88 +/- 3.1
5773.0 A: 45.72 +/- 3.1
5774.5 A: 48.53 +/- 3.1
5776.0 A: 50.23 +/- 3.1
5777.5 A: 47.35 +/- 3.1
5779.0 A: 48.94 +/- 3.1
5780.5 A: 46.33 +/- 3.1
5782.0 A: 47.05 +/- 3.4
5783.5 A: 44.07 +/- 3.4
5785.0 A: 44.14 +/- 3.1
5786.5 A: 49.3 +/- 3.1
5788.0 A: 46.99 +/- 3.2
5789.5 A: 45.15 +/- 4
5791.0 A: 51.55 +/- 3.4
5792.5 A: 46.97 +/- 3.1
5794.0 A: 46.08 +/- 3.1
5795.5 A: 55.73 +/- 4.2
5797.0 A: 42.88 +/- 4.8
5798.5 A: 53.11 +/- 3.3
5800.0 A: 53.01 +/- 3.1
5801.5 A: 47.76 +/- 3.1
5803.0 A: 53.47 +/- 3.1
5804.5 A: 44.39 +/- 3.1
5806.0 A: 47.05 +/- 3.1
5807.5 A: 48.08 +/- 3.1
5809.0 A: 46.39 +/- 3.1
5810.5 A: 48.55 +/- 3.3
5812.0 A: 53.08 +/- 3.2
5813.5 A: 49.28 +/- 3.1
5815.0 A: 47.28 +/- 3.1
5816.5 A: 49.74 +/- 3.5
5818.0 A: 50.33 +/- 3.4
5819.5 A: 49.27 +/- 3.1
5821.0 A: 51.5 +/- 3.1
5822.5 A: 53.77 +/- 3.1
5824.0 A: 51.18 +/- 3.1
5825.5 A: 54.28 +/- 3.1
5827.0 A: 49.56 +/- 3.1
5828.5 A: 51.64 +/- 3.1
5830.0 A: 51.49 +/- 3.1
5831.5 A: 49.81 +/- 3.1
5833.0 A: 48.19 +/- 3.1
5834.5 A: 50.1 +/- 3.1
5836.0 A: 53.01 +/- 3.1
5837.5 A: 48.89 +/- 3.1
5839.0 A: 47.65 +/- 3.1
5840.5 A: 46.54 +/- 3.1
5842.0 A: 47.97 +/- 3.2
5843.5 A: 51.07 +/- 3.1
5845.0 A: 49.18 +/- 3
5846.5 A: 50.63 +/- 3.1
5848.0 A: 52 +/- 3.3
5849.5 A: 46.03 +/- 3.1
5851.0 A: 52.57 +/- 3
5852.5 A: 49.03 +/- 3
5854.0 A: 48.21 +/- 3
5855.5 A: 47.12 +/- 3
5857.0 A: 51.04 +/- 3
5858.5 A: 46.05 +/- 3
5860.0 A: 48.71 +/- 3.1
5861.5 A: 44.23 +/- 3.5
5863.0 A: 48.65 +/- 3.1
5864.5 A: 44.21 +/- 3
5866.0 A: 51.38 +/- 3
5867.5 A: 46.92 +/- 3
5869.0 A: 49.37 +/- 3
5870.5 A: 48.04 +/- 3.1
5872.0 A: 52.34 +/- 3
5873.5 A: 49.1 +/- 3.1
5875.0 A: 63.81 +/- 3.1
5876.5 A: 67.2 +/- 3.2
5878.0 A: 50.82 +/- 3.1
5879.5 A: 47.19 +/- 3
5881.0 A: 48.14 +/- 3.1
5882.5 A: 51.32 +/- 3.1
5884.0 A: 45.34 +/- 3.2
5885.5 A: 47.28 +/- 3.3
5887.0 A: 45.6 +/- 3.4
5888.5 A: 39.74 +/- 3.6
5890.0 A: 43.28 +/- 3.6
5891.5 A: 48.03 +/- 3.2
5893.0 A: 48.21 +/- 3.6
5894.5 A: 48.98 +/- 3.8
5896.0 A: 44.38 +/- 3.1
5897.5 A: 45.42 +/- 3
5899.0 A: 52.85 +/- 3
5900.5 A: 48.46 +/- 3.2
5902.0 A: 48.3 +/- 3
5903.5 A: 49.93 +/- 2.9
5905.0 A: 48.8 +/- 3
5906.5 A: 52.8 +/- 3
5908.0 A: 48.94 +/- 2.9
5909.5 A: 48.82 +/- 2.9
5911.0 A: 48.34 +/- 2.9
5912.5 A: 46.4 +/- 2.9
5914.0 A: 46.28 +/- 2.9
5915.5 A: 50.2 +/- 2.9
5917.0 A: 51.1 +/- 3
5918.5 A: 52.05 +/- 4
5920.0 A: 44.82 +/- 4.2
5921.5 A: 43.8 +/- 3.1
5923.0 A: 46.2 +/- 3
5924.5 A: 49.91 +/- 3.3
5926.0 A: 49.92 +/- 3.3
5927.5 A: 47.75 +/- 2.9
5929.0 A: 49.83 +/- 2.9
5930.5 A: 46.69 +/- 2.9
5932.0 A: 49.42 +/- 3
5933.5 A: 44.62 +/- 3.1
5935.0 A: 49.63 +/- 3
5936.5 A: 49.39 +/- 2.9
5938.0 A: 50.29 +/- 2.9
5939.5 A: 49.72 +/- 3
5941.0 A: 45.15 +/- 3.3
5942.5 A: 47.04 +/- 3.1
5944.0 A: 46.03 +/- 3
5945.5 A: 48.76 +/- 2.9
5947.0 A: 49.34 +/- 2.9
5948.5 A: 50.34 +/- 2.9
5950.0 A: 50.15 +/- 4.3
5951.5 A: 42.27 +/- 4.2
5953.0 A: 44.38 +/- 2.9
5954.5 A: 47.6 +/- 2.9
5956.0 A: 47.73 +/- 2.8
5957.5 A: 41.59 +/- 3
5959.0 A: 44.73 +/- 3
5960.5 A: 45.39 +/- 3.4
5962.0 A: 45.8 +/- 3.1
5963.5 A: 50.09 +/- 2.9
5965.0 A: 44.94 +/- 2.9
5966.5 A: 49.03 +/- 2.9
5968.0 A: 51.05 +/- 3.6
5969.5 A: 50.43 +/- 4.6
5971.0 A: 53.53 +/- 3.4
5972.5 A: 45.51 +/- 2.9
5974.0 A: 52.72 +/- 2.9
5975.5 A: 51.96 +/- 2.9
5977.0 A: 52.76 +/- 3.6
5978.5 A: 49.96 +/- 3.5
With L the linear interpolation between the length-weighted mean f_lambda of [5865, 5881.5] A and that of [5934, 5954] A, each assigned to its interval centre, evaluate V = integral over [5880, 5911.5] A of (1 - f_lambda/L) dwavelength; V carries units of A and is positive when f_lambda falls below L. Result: 1.87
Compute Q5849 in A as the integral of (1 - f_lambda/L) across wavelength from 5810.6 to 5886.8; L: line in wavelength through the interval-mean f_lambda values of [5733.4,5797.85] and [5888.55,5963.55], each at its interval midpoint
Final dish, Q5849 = -3.04 A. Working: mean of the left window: 48.5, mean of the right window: 47.7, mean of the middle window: 50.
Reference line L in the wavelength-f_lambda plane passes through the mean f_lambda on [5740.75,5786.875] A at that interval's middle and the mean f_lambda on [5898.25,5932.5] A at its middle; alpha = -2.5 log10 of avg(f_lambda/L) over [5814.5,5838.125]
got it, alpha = -0.05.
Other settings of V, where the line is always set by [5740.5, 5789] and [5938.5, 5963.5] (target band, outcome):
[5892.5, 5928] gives -1.0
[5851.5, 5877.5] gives -1.5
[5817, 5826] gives -0.7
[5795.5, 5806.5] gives -0.3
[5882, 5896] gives 0.3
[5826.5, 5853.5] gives -1.1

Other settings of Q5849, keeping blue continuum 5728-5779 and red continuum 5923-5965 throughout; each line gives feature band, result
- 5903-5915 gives -0.3 A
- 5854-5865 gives 0.2 A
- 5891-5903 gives -0.1 A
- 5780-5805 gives 0.3 A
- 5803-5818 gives 0.0 A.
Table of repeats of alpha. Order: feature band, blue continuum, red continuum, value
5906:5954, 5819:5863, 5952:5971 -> -0.01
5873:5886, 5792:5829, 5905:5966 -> -0.08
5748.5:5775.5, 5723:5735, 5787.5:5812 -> 0.00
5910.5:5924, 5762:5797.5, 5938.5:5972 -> 0.00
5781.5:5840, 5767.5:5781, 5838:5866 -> -0.02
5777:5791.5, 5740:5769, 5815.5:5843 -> 0.06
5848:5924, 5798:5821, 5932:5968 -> -0.01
